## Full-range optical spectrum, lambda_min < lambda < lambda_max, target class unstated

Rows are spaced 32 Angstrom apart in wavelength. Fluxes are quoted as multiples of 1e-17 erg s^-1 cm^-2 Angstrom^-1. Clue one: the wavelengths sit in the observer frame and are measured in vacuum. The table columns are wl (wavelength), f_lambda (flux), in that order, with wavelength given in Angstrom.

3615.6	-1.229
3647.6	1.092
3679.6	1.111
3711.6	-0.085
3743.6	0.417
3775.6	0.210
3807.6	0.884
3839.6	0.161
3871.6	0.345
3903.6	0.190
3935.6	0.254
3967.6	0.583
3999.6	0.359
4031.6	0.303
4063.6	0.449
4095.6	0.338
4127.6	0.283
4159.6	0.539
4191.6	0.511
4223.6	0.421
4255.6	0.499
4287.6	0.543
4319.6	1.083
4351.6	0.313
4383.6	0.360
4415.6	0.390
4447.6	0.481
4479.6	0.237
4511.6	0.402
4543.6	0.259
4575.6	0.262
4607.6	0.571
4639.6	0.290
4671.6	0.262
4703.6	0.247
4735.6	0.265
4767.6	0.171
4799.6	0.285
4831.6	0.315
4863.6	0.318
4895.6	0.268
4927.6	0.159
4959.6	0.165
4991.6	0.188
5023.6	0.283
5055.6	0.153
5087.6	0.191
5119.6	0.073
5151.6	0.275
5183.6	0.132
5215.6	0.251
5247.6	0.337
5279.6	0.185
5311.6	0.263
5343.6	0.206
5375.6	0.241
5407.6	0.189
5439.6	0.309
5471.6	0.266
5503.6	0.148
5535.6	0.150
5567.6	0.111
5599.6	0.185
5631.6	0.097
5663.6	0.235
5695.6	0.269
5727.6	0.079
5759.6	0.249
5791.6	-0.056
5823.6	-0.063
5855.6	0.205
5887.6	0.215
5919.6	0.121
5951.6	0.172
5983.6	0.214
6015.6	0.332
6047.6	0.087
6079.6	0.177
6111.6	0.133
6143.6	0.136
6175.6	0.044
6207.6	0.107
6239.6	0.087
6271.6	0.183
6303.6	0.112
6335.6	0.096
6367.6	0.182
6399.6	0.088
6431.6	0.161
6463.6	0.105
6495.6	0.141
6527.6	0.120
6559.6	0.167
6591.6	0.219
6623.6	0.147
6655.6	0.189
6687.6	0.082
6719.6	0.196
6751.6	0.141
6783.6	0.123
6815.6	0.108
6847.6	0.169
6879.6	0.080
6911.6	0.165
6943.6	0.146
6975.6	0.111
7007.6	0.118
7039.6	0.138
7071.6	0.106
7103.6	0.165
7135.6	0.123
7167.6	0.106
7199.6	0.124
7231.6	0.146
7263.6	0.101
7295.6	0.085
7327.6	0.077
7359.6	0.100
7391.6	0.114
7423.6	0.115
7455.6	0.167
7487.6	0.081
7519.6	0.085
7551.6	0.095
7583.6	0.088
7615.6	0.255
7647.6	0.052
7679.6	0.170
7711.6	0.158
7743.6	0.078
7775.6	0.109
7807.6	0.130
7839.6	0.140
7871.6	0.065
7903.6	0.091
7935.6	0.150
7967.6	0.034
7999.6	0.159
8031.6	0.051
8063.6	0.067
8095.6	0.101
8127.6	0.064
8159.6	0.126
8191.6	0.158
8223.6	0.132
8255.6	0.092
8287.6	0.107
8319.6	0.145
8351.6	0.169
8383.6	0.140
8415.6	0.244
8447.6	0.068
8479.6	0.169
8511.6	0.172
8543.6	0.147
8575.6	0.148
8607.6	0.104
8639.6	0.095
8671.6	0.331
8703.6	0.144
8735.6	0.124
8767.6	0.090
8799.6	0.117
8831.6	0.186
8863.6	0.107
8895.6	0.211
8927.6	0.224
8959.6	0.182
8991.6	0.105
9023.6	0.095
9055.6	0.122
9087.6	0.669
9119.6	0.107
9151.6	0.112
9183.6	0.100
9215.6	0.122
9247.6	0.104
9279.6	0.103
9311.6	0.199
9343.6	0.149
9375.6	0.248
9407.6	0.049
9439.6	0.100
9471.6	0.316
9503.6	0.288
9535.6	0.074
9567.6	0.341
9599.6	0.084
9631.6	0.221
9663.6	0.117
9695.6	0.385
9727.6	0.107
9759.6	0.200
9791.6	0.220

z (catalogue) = 1.439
